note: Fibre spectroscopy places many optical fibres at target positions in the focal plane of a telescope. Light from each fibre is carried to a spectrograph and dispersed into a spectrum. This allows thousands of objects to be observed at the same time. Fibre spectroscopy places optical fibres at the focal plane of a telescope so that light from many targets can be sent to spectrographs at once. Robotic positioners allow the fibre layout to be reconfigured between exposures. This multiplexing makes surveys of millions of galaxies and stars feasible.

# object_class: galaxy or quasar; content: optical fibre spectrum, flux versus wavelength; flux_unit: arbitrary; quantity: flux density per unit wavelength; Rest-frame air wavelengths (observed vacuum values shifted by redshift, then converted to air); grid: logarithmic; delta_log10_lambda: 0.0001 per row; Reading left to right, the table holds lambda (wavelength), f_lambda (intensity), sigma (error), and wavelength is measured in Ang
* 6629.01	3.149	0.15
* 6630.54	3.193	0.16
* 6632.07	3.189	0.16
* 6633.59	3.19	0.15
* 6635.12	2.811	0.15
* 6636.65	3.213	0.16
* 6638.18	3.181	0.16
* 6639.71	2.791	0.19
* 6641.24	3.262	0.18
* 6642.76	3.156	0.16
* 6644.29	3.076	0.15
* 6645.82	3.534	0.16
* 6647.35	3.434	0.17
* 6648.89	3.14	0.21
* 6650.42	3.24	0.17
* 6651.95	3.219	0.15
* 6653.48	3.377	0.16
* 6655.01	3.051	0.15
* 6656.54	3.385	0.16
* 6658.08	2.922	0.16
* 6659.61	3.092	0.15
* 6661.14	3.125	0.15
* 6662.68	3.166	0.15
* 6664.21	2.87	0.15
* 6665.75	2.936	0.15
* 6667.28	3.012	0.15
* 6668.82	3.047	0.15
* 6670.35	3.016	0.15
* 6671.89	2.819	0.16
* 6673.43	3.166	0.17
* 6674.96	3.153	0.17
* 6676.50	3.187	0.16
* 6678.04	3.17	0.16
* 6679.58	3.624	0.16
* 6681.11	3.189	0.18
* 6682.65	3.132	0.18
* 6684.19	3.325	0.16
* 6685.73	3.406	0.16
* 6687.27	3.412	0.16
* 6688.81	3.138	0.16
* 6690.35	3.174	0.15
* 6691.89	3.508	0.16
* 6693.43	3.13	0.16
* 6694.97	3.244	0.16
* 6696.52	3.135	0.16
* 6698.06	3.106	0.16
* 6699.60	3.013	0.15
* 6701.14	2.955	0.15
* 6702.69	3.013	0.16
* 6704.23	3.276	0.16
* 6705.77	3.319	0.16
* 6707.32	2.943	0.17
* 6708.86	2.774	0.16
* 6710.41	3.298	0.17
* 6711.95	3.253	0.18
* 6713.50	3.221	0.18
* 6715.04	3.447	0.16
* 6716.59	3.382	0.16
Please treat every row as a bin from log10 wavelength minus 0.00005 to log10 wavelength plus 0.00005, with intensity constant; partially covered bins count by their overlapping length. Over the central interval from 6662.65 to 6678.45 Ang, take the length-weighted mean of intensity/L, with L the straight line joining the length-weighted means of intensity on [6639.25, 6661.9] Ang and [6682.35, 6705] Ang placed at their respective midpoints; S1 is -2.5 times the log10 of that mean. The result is 0.05 mag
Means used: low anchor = 3.19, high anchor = 3.2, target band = 3.04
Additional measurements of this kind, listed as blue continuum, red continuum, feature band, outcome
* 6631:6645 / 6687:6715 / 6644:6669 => -0.01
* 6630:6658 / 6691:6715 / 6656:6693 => 0.00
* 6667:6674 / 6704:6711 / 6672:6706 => -0.05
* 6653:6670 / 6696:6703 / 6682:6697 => -0.07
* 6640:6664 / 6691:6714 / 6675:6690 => -0.04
